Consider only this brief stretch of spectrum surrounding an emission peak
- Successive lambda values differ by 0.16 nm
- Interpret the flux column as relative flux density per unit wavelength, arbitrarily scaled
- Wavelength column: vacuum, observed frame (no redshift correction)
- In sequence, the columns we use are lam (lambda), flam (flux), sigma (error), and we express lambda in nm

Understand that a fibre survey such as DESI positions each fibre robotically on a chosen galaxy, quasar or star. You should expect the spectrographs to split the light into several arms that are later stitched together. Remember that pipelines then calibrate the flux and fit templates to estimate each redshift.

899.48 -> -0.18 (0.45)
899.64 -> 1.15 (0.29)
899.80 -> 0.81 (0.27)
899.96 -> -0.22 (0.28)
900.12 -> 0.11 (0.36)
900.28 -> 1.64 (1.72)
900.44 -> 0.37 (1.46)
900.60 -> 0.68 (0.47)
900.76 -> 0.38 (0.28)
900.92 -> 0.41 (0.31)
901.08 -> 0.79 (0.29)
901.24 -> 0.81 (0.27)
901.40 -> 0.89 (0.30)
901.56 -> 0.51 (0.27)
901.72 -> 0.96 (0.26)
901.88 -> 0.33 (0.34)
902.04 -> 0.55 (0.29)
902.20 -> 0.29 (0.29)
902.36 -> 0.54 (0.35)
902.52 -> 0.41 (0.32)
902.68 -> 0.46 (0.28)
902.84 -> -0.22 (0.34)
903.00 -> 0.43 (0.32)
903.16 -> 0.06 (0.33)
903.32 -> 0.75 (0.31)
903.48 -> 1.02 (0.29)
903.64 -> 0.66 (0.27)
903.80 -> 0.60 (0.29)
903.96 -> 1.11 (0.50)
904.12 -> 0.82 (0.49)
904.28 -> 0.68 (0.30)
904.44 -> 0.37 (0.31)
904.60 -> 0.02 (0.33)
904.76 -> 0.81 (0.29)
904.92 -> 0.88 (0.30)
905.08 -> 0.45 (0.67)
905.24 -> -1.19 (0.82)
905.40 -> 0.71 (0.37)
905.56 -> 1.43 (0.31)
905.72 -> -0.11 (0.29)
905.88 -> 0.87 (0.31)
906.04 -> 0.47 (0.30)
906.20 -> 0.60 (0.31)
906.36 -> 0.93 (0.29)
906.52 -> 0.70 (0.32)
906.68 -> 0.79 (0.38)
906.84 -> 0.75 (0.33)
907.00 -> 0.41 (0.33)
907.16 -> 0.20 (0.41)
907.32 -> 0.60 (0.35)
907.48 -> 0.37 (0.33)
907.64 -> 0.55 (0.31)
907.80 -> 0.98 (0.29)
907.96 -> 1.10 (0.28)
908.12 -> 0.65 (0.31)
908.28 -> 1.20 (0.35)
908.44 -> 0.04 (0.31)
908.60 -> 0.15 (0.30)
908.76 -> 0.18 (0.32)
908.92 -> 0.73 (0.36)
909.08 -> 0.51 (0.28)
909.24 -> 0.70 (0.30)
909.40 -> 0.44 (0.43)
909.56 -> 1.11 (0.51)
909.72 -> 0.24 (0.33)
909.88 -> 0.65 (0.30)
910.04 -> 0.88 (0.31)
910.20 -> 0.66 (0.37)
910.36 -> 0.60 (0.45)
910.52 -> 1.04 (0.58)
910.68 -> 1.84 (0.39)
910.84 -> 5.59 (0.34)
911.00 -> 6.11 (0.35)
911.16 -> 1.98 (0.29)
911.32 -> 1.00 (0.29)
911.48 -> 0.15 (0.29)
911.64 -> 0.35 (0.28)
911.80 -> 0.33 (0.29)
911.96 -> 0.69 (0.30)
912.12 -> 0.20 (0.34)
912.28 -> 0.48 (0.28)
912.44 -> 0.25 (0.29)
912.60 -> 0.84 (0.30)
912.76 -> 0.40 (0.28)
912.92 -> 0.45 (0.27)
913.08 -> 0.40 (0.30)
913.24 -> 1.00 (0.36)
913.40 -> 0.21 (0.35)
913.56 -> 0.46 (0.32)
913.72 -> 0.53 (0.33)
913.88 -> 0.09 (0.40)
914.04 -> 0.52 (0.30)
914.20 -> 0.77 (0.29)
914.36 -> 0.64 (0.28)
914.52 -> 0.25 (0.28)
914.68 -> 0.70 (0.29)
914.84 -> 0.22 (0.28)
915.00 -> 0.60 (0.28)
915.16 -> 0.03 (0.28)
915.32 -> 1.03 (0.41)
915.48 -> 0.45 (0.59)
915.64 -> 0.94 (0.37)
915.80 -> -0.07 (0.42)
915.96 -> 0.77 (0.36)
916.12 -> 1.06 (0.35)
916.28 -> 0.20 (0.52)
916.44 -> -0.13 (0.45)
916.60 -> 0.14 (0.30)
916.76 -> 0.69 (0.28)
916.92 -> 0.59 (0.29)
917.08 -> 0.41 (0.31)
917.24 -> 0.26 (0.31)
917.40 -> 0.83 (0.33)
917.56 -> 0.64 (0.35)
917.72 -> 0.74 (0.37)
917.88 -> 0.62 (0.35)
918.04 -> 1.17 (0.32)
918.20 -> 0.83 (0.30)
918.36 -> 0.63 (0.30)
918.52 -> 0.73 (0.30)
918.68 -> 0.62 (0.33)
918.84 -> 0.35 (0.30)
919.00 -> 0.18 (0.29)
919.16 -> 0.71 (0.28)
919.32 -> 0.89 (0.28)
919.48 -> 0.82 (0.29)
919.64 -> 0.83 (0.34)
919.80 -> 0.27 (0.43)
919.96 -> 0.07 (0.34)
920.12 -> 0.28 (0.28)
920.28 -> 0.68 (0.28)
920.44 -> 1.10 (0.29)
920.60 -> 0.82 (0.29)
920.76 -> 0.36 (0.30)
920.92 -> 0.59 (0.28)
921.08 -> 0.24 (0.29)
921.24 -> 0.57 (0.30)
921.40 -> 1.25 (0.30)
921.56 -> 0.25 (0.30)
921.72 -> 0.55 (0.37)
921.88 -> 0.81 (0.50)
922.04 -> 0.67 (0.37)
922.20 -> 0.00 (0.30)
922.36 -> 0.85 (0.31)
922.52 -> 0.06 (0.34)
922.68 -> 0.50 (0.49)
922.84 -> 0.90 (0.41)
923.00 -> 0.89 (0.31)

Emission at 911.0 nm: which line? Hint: H-beta 4861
